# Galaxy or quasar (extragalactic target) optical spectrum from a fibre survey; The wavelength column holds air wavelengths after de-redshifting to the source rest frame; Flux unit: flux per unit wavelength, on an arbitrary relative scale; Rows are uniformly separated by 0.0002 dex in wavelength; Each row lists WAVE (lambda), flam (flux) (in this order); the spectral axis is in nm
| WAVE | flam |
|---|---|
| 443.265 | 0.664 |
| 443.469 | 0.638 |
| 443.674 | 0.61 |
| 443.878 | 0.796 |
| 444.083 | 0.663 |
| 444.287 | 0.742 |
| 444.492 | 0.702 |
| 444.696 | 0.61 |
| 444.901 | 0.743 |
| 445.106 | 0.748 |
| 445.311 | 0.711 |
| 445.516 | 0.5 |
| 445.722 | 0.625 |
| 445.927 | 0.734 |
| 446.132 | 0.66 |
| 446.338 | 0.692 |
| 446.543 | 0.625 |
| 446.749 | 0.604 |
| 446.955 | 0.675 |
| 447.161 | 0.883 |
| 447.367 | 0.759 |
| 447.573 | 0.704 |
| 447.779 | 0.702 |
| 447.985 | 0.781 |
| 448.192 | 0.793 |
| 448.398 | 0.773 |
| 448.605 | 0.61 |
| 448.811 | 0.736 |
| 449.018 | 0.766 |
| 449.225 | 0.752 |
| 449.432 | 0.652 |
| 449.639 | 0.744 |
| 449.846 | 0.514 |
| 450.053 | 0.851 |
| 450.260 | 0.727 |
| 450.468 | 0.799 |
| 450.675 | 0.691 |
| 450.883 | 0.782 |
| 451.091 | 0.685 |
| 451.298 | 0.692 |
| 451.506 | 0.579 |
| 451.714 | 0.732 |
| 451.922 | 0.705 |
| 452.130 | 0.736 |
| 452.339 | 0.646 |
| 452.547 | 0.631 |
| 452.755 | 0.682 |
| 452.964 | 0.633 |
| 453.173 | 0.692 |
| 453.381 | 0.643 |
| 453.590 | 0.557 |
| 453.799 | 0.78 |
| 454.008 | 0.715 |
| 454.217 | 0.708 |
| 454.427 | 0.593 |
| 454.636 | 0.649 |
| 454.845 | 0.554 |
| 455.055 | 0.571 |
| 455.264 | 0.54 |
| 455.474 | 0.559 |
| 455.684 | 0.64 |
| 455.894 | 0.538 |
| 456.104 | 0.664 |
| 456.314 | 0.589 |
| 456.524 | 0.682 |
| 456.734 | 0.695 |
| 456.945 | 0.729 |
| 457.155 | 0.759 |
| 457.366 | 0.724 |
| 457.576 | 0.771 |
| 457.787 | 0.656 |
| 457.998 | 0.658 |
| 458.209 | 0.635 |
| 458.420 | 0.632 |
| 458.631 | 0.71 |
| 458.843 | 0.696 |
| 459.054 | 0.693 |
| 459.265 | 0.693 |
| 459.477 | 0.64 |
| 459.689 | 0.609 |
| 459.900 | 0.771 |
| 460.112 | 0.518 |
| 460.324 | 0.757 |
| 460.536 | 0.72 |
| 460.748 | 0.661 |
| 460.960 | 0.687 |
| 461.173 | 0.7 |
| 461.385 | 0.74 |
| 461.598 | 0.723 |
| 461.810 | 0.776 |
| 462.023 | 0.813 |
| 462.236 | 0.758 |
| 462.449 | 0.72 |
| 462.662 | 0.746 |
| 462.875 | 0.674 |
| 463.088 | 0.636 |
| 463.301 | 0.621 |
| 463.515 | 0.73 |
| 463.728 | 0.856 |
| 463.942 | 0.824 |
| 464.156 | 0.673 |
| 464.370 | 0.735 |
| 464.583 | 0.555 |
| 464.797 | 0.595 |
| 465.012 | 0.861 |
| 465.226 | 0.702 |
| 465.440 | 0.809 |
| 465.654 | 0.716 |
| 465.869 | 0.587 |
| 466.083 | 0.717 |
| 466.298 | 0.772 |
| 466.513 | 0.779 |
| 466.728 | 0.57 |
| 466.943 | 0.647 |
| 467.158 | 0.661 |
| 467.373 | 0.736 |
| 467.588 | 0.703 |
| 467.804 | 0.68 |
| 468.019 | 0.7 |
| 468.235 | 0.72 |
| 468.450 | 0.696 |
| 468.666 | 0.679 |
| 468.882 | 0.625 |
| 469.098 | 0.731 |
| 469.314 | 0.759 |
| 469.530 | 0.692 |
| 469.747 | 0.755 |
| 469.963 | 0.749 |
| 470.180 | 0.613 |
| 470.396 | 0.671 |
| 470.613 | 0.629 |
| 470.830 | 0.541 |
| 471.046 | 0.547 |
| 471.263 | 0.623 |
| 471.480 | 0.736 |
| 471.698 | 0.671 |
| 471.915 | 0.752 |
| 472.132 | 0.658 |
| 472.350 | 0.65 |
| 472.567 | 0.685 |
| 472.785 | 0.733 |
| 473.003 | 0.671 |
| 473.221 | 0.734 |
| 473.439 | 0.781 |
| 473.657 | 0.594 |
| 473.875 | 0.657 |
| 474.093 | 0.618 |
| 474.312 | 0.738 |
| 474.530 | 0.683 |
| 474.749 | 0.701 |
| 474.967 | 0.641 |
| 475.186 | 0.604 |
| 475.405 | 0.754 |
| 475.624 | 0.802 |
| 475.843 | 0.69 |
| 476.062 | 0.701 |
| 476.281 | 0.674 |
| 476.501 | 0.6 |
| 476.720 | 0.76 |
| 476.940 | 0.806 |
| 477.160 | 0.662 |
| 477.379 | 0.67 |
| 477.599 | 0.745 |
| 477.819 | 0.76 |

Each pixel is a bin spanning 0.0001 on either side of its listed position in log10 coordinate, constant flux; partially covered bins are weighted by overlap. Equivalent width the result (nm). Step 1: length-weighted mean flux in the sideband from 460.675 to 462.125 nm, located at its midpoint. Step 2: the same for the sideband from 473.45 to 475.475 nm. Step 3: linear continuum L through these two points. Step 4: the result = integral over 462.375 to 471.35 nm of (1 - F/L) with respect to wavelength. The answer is 0.17 nm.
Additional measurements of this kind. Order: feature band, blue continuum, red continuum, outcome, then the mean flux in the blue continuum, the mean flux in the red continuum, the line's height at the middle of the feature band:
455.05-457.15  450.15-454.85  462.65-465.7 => 0.189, 0.682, 0.715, 0.692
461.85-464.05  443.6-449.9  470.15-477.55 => -0.165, 0.699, 0.679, 0.687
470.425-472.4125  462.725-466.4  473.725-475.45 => 0.105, 0.71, 0.67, 0.682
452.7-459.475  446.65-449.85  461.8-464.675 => 0.606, 0.722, 0.722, 0.722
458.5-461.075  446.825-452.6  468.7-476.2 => 0.084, 0.718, 0.682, 0.702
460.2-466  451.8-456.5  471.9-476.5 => -0.495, 0.639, 0.688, 0.661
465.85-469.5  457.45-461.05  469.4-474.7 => -0.102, 0.677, 0.675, 0.676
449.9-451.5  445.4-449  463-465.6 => -0.060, 0.699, 0.717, 0.703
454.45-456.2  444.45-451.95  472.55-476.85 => 0.278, 0.704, 0.692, 0.701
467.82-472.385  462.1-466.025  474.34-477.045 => 0.197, 0.712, 0.702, 0.707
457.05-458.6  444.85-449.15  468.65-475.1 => 0.004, 0.706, 0.677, 0.693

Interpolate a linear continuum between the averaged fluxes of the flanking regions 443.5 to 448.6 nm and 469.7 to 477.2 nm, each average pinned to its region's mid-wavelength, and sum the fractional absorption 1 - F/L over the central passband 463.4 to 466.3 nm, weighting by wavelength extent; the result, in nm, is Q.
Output -0.145 nm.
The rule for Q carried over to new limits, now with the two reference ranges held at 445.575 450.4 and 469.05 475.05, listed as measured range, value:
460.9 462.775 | -0.134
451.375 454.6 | 0.160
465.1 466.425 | -0.064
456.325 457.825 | -0.028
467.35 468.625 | -0.034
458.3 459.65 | 0.043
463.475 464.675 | -0.073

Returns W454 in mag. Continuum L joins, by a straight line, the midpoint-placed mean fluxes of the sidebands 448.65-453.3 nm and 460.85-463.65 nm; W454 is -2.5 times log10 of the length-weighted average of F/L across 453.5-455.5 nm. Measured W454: 0.131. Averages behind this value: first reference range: 0.7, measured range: 0.625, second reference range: 0.719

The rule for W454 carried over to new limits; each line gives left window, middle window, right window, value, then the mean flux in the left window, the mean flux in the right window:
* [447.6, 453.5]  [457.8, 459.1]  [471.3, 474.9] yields 0.05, 0.704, 0.689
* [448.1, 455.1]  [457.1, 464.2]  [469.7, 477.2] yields -0.03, 0.688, 0.682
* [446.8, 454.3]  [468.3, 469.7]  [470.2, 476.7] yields -0.03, 0.708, 0.674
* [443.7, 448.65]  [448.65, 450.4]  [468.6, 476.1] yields -0.03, 0.701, 0.682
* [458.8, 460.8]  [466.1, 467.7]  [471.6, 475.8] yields -0.02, 0.676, 0.691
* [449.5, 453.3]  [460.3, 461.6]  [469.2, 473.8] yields -0.03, 0.695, 0.678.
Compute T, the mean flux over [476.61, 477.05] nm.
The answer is 0.783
